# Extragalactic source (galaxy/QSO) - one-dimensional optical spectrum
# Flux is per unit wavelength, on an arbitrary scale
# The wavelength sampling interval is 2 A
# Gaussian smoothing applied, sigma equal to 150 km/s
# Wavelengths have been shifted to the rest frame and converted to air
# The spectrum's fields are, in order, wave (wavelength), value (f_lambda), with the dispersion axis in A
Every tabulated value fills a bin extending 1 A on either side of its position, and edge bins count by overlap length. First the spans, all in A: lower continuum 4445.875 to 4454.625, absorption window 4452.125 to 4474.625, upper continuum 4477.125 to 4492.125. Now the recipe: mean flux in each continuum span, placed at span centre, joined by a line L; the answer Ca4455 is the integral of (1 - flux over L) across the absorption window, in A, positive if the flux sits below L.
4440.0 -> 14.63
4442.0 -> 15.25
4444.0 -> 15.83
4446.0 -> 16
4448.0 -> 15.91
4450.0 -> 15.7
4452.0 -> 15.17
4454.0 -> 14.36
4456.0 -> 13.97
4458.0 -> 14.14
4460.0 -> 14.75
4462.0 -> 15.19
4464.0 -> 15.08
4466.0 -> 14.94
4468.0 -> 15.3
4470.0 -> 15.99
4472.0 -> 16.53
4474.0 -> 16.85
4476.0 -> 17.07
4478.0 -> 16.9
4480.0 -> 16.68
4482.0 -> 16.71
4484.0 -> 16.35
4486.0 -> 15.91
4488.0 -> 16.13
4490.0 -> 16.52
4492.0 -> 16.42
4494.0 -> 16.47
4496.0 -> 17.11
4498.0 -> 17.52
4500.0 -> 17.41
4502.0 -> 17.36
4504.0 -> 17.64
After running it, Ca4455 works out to 0.9 A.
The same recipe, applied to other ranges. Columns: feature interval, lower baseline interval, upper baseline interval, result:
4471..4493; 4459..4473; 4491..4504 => -0.4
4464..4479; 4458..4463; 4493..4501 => -0.6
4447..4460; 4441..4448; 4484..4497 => 0.8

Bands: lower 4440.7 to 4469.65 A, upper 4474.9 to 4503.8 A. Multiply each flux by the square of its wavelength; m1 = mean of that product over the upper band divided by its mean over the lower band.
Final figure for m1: 1.1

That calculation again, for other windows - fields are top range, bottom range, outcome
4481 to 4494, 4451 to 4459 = 1.15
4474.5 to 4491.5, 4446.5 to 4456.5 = 1.11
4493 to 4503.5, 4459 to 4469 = 1.16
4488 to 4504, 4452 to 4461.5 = 1.20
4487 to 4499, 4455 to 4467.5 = 1.15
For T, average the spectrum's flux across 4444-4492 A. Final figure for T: 15.8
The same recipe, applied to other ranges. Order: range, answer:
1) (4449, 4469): 14.9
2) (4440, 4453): 15.6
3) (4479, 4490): 16.4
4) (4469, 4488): 16.5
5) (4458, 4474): 15.4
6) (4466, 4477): 16.2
